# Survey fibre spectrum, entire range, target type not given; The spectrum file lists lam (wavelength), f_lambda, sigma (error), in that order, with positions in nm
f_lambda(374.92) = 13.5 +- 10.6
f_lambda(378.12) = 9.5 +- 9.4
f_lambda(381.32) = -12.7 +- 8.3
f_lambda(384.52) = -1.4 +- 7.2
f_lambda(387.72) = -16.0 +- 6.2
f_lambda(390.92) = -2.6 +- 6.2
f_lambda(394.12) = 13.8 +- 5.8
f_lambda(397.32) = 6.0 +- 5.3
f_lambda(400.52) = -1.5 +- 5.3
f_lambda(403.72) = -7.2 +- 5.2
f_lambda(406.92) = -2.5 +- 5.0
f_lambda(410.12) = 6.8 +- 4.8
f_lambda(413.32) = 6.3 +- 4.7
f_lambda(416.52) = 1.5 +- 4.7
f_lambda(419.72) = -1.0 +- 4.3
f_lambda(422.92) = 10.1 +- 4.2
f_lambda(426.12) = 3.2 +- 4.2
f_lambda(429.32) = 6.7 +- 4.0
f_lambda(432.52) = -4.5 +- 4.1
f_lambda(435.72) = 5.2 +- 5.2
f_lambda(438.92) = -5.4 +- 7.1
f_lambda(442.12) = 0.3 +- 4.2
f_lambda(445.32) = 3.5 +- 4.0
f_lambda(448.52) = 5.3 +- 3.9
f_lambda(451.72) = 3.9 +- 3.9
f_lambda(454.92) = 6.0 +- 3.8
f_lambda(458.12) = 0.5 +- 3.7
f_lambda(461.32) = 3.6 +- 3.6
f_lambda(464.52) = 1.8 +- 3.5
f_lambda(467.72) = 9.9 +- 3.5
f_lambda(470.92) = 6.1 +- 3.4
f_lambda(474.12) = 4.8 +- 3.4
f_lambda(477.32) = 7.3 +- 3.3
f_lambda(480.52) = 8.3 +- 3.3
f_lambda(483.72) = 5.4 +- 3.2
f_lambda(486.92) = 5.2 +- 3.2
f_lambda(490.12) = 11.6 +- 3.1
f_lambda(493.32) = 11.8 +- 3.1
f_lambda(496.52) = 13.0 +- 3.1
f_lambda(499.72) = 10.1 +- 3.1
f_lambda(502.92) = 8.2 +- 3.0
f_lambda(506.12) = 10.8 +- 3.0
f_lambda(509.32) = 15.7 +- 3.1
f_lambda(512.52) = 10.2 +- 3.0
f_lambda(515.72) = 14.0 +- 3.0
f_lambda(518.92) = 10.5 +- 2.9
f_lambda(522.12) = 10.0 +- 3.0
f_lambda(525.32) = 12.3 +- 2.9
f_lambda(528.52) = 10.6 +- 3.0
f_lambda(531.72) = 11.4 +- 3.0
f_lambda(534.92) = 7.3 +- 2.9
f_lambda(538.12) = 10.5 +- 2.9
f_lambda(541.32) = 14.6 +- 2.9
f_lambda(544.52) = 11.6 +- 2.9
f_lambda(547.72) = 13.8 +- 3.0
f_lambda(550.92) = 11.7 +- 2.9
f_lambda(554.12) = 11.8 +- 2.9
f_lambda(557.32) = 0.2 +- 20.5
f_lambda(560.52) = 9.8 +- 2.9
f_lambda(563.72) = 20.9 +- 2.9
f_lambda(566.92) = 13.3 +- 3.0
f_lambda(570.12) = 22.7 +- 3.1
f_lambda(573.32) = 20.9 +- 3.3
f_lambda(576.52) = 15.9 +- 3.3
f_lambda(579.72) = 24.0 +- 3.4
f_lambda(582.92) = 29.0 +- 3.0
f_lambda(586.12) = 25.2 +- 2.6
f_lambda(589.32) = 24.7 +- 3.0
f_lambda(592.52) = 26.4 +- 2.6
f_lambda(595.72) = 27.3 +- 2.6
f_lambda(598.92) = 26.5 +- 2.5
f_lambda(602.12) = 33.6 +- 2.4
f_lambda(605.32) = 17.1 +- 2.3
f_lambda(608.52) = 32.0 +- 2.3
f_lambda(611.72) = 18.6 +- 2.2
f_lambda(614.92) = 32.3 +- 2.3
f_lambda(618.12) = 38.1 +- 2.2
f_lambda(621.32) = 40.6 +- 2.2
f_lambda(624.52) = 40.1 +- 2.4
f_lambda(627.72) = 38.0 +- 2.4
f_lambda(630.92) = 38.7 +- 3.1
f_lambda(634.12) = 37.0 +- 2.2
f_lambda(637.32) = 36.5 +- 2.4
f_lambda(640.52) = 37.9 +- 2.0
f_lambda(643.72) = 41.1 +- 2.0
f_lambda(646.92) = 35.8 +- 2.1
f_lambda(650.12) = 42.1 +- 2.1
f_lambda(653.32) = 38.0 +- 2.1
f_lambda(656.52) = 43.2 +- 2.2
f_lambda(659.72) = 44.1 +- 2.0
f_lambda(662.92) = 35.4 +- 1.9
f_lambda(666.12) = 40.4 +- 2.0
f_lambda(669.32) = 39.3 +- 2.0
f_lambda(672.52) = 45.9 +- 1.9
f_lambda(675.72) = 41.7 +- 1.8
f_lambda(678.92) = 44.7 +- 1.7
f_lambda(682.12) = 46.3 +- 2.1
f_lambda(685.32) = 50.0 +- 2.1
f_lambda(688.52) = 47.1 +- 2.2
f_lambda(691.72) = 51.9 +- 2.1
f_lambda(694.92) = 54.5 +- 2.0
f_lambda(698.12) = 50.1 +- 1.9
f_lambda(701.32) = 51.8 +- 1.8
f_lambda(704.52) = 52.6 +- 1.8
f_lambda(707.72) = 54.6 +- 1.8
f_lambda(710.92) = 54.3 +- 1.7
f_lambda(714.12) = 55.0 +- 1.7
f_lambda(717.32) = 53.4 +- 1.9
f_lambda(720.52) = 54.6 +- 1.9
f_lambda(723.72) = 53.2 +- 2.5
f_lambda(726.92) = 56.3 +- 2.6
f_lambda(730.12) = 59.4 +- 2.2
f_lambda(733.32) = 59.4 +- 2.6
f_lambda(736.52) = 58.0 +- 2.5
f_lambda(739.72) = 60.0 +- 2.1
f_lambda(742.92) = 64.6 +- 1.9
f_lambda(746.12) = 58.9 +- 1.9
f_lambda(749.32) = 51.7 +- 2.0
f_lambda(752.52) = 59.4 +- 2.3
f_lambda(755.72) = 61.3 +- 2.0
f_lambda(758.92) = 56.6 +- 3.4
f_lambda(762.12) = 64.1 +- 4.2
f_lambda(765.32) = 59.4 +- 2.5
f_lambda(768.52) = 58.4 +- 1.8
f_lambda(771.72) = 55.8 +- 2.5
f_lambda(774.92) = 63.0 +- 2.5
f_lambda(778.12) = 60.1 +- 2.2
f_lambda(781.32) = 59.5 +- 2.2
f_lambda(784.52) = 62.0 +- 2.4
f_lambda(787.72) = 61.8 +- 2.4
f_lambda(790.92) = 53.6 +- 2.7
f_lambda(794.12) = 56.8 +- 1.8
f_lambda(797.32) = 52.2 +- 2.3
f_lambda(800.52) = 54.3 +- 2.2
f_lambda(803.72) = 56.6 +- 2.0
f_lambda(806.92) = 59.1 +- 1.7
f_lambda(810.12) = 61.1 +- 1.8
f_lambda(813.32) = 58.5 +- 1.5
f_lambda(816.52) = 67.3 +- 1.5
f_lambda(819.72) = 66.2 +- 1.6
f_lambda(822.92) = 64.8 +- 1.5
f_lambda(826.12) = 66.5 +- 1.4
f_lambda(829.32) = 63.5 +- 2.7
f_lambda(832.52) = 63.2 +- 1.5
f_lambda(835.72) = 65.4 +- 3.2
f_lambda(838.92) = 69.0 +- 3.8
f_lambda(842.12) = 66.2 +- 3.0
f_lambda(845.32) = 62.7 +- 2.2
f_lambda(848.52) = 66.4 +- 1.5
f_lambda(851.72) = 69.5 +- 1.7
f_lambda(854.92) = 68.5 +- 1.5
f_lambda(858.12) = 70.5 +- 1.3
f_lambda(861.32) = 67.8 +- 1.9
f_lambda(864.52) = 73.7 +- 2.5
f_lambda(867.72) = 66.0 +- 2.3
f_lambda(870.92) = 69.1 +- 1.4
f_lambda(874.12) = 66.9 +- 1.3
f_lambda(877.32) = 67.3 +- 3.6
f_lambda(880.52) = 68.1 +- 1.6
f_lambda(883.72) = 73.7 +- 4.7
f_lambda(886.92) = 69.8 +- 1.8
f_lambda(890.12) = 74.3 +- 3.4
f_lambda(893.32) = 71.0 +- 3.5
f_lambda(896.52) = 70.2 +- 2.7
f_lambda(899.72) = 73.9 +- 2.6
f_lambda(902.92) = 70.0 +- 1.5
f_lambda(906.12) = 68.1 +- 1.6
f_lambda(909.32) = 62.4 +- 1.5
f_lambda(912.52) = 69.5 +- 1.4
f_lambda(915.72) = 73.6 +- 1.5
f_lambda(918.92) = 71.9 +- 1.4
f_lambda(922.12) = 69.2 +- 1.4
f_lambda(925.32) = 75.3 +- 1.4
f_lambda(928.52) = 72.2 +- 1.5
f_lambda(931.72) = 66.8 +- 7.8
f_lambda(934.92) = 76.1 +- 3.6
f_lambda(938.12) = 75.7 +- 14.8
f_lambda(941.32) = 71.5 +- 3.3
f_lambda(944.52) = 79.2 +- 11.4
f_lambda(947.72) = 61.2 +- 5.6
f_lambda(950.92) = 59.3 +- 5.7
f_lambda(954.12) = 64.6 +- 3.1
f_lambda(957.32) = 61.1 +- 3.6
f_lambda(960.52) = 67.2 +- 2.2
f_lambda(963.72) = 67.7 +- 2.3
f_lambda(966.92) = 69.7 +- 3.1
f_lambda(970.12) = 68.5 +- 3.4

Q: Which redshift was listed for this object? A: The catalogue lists 0.54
